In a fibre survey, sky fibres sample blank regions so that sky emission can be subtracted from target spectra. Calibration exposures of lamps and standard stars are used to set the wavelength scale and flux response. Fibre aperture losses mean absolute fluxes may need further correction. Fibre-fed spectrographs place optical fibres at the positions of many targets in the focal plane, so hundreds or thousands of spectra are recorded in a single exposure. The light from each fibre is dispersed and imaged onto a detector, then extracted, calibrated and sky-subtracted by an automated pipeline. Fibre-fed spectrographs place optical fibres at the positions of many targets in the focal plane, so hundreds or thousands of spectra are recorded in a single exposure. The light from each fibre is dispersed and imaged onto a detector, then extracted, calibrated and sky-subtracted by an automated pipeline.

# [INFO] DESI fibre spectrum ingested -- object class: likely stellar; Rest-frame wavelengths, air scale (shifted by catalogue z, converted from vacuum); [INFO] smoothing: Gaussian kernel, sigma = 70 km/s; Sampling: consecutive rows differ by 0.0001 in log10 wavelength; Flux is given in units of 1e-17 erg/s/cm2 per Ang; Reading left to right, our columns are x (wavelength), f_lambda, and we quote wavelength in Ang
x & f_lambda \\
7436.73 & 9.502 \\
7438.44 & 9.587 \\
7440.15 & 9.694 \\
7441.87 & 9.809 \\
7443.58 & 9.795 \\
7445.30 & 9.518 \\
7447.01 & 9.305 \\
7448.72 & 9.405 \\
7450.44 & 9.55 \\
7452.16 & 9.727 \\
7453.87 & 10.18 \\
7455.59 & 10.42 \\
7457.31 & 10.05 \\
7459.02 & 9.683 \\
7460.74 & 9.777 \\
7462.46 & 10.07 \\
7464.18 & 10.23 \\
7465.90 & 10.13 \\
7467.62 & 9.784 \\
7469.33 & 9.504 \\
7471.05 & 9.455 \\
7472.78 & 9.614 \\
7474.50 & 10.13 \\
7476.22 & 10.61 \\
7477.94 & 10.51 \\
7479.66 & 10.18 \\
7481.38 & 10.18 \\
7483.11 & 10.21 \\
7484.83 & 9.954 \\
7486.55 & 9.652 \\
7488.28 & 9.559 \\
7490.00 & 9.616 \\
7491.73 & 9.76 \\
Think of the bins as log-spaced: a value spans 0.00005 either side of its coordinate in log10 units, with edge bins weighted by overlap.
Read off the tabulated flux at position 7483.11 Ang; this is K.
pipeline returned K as 10.21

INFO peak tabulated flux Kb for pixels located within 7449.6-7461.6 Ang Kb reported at 10.42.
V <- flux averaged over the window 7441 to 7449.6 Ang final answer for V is 9.56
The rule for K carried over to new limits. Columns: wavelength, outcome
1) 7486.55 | 9.652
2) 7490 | 9.616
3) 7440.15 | 9.694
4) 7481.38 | 10.18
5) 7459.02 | 9.683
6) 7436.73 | 9.502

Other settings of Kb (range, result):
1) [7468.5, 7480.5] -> 10.61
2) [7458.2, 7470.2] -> 10.23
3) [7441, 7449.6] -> 9.809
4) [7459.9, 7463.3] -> 10.07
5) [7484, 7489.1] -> 9.954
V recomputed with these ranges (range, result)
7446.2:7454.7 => 9.64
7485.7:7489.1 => 9.59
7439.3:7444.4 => 9.76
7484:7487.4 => 9.81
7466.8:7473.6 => 9.59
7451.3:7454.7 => 9.96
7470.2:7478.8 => 10.1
